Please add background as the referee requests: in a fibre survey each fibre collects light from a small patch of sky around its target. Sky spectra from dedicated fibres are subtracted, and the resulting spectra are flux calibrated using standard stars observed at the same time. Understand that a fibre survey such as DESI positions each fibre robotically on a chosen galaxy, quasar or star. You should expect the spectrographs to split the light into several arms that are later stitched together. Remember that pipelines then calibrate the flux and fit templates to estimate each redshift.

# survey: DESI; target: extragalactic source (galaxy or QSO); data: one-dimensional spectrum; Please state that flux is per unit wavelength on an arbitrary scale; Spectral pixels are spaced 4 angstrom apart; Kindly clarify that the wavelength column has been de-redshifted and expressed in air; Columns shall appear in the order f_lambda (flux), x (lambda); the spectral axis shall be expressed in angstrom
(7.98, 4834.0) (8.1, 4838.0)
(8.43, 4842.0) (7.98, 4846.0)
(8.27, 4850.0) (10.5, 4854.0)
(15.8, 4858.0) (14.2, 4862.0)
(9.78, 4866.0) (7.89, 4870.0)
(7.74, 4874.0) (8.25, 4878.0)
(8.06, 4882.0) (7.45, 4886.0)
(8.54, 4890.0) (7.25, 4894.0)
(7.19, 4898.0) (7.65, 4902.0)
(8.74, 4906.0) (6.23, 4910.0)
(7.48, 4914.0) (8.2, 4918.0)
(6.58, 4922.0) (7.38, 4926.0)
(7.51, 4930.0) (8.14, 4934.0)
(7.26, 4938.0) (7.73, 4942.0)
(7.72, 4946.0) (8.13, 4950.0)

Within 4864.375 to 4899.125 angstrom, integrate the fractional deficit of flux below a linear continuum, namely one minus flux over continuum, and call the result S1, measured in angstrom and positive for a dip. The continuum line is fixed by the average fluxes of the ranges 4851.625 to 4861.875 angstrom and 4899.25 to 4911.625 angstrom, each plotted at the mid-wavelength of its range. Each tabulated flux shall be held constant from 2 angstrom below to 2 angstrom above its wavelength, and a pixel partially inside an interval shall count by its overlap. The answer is 7.5 angstrom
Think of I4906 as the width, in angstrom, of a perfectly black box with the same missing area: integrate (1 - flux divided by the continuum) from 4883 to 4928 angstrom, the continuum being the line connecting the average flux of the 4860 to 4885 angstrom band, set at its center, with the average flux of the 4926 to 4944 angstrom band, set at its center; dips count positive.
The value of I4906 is 4.6 angstrom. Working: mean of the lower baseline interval 9.25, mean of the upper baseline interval 7.63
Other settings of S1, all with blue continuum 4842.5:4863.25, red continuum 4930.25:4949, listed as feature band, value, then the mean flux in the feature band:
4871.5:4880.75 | 2.0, 7.99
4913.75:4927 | 1.7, 7.4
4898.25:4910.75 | 2.0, 7.62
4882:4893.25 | 2.1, 7.92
